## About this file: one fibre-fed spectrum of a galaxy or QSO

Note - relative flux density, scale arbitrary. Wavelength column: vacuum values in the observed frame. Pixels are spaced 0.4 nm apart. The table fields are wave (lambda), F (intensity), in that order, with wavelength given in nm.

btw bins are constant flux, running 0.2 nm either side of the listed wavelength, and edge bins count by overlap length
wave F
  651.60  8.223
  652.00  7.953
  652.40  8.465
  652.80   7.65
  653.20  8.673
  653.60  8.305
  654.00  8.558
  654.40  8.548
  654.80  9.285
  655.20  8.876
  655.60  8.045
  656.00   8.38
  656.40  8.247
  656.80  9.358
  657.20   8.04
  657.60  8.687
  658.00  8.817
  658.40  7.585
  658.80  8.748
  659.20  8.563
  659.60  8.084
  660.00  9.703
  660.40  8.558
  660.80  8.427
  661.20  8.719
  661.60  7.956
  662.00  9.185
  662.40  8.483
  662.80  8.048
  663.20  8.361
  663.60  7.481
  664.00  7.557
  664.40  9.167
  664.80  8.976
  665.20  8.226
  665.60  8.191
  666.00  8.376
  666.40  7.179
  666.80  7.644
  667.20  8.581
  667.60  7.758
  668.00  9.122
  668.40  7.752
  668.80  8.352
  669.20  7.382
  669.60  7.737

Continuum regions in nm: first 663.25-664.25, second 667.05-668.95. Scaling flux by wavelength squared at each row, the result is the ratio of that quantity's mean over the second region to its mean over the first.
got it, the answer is 1.09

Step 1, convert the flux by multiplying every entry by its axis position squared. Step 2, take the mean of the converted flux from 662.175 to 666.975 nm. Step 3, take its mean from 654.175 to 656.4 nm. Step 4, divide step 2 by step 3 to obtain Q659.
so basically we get 1.0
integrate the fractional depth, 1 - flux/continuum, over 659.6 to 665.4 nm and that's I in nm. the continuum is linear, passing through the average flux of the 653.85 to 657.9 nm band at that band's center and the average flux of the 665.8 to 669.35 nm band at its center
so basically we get -0.14 nm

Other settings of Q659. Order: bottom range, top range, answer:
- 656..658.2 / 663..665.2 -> 0.99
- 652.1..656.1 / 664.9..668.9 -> 1.00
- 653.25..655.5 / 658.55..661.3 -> 1.02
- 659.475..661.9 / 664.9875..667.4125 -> 0.95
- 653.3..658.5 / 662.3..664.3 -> 0.96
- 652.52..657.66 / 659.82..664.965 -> 1.02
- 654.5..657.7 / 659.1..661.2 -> 1.02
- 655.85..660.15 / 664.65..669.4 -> 0.98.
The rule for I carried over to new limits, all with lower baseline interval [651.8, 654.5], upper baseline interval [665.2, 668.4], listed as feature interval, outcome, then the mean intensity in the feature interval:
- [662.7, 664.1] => 0.049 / 7.87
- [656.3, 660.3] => -0.178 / 8.59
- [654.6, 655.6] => -0.073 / 8.87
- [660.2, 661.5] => -0.053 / 8.52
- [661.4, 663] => -0.049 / 8.42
